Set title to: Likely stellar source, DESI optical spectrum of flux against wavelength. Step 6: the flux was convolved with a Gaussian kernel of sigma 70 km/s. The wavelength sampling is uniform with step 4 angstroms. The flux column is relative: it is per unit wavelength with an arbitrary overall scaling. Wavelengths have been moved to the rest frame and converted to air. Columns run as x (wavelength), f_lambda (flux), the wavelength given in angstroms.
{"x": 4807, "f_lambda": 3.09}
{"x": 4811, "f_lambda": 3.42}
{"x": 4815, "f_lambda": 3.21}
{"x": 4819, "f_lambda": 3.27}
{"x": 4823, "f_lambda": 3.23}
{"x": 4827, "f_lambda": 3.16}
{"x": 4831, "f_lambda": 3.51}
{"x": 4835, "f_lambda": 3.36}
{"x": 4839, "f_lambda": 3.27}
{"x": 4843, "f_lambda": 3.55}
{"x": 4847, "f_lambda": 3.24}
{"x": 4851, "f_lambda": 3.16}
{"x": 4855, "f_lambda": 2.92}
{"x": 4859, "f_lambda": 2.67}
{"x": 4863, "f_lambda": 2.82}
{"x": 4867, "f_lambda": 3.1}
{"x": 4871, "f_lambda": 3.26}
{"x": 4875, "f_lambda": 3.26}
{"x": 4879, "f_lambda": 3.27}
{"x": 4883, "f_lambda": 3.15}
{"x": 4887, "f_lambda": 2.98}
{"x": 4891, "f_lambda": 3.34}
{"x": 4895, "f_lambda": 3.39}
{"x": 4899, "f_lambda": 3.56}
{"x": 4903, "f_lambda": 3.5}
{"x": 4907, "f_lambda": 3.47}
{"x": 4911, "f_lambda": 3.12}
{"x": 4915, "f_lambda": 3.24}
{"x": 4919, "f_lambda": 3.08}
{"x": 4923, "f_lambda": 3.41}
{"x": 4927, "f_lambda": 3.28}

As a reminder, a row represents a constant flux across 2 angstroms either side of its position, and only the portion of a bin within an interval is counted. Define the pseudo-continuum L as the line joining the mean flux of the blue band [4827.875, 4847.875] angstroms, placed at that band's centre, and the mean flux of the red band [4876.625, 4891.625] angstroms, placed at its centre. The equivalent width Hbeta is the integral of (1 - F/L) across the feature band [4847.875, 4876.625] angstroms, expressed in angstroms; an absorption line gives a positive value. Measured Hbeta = 2.1 angstroms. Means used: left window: 3.38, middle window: 3.03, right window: 3.17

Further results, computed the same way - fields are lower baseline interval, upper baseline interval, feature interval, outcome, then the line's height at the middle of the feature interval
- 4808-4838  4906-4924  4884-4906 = -0.6 angstroms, 3.26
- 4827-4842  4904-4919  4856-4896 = 2.4 angstroms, 3.31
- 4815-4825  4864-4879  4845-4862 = 1.2 angstroms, 3.21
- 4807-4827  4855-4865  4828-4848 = -2.4 angstroms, 3.02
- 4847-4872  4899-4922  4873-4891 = -0.3 angstroms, 3.14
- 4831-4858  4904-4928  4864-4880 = 0.3 angstroms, 3.26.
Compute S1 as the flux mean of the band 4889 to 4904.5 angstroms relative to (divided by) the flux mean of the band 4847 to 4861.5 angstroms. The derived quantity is 1.2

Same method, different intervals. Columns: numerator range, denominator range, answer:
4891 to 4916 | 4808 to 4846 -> 1.02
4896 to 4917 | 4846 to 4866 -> 1.14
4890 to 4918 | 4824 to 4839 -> 1.01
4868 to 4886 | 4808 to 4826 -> 0.98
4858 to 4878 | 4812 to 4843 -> 0.92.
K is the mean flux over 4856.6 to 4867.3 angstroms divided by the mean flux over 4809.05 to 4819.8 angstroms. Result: 0.9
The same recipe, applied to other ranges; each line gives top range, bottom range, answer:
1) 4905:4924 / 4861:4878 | 1.04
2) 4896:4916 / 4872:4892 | 1.06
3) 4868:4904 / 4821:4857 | 1.01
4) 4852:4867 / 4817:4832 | 0.87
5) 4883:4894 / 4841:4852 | 0.95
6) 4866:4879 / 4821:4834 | 0.98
